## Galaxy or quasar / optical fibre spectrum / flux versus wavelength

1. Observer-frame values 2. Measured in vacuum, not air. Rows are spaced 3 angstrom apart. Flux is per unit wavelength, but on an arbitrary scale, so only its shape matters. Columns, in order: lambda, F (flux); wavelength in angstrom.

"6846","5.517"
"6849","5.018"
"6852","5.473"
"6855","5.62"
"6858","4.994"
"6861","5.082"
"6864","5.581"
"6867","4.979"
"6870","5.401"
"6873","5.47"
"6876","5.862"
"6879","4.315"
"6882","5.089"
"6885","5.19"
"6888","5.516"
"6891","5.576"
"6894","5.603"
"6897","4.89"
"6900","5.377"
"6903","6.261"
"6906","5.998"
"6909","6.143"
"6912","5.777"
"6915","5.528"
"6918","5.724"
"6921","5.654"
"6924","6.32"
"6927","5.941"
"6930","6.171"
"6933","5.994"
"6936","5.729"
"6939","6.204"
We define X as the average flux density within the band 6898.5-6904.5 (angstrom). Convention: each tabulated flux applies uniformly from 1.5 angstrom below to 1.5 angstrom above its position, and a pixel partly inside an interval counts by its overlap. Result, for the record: 5.82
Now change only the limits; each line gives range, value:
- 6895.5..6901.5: 5.13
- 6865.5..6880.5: 5.21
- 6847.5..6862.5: 5.24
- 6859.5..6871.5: 5.26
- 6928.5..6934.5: 6.08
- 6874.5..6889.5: 5.19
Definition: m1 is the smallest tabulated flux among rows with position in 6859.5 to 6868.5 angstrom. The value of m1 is 4.979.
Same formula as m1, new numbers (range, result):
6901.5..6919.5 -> 5.528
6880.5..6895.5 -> 5.089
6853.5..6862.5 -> 4.994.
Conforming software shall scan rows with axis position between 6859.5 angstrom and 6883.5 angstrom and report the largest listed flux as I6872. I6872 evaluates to 5.862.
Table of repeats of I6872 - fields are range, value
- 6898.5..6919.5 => 6.261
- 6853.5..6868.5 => 5.62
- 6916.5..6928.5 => 6.32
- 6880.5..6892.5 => 5.576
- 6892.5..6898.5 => 5.603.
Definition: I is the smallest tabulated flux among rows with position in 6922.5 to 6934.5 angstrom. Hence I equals 5.941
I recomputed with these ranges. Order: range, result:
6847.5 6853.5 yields 5.018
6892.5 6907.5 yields 4.89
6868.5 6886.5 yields 4.315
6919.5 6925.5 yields 5.654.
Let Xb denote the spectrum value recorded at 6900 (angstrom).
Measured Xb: 5.377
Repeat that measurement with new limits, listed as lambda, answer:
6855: 5.62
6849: 5.018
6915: 5.528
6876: 5.862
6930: 6.171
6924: 6.32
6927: 5.941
